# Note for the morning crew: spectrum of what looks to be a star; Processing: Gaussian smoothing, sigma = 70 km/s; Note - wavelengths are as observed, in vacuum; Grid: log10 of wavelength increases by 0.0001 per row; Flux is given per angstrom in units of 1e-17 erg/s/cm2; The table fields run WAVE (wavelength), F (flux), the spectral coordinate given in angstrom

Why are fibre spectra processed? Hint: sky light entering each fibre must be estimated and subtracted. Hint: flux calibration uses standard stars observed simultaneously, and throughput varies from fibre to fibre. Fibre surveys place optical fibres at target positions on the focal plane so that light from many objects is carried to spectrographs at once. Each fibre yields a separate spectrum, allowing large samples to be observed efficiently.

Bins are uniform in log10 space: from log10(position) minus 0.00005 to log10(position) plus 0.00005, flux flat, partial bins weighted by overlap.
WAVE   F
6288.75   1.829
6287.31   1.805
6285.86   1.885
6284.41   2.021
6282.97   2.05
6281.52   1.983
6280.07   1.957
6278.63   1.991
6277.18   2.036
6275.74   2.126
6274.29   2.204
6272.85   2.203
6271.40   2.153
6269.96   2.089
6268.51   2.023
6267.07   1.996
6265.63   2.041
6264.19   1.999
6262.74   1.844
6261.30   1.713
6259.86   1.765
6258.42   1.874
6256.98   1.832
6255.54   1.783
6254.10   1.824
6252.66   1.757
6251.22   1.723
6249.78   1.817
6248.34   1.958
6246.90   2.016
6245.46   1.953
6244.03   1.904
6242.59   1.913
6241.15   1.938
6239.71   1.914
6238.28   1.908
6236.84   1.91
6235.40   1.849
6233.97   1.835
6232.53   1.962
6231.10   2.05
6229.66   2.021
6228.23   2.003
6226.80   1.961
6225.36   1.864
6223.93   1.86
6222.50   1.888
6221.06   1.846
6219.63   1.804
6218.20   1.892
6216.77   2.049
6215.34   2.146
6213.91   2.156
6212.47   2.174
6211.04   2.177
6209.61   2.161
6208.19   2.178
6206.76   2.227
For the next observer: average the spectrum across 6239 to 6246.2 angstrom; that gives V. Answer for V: 1.92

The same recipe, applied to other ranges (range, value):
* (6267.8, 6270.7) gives 2.06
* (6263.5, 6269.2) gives 2.02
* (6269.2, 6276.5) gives 2.15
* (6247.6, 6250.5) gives 1.89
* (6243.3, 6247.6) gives 1.96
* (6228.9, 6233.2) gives 2.01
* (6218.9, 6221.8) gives 1.82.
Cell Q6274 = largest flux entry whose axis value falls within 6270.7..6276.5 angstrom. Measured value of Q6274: 2.204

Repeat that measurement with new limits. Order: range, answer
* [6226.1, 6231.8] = 2.05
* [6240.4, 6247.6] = 2.016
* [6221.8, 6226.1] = 1.888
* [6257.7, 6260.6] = 1.874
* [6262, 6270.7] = 2.089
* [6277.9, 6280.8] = 1.991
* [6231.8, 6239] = 1.962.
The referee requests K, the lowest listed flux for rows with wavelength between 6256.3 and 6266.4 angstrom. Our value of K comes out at 1.713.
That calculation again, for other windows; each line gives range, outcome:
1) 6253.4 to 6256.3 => 1.783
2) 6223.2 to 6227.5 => 1.86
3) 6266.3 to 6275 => 1.996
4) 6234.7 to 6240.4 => 1.849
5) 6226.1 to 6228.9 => 1.961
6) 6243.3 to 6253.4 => 1.723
